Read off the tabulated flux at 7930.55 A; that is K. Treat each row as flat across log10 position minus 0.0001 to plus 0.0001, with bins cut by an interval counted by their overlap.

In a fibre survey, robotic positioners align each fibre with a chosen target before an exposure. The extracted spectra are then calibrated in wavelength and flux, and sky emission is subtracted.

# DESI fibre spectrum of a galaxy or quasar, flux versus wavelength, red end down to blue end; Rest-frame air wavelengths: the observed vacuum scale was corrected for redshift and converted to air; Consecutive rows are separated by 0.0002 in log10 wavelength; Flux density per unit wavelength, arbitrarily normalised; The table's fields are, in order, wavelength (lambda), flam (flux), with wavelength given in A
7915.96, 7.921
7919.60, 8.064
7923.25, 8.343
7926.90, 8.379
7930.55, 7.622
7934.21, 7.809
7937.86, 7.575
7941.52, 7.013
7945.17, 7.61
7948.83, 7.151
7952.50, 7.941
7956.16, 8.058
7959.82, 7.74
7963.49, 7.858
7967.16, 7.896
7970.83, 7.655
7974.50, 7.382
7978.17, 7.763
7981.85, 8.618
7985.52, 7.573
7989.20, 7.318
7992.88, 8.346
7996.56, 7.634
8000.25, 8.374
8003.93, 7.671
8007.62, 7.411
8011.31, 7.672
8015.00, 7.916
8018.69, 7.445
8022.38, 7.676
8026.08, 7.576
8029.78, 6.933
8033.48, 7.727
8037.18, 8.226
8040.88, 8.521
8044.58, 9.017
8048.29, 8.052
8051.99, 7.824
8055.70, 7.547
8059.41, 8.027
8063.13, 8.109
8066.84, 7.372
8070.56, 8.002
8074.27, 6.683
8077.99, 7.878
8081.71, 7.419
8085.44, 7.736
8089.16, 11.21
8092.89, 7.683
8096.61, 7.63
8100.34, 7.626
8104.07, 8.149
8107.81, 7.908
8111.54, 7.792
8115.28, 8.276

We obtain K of 7.622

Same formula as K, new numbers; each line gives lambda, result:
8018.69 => 7.445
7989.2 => 7.318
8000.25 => 8.374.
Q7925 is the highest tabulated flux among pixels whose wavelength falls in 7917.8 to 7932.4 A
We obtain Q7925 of 8.379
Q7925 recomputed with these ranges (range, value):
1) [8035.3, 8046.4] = 9.017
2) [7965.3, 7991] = 8.618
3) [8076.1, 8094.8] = 11.21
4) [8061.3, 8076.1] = 8.109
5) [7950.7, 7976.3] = 8.058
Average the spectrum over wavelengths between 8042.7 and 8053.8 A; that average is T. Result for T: 8.3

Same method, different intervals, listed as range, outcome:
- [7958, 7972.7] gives 7.78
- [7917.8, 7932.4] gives 8.1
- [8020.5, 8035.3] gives 7.47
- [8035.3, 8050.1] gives 8.45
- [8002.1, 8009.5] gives 7.54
